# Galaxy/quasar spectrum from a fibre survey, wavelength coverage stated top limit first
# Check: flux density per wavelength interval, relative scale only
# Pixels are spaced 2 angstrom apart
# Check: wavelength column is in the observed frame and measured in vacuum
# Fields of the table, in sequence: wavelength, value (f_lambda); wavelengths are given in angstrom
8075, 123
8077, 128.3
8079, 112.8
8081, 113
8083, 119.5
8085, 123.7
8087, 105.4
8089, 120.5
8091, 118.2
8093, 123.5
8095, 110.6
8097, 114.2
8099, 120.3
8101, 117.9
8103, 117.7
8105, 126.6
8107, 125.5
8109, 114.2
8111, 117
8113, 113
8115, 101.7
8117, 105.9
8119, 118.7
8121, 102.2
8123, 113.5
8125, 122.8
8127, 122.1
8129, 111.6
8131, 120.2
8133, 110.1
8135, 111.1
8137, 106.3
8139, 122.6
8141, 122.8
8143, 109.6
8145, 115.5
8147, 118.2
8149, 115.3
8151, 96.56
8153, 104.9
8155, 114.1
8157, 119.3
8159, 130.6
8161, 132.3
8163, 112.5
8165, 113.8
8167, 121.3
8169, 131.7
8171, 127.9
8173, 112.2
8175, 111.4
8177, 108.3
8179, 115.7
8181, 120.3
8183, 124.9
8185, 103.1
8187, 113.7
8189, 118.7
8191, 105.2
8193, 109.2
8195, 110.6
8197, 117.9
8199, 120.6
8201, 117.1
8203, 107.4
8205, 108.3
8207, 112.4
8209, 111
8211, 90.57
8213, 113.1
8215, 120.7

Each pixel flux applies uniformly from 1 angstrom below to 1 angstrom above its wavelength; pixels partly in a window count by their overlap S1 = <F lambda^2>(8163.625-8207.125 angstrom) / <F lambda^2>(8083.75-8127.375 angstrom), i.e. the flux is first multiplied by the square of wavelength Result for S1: 1.01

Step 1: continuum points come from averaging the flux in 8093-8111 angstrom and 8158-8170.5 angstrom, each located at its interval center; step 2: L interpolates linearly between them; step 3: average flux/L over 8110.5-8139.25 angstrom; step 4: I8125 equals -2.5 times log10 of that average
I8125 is 0.071 mag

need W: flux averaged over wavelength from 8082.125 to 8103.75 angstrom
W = 117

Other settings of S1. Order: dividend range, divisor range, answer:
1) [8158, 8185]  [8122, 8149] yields 1.04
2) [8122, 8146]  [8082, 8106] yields 0.99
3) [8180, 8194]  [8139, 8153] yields 1.01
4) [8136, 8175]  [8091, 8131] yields 1.02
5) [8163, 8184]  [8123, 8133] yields 1.02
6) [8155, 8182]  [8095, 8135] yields 1.05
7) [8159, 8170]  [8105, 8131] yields 1.08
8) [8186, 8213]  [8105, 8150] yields 0.98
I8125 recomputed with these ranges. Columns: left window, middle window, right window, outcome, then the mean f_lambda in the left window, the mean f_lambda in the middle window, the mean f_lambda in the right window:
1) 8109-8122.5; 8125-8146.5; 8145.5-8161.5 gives -0.02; 110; 116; 116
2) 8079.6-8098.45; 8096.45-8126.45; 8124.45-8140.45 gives 0.01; 117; 116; 116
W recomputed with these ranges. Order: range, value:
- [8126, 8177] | 116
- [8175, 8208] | 113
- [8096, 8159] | 115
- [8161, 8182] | 118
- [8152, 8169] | 119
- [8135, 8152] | 113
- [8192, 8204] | 114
